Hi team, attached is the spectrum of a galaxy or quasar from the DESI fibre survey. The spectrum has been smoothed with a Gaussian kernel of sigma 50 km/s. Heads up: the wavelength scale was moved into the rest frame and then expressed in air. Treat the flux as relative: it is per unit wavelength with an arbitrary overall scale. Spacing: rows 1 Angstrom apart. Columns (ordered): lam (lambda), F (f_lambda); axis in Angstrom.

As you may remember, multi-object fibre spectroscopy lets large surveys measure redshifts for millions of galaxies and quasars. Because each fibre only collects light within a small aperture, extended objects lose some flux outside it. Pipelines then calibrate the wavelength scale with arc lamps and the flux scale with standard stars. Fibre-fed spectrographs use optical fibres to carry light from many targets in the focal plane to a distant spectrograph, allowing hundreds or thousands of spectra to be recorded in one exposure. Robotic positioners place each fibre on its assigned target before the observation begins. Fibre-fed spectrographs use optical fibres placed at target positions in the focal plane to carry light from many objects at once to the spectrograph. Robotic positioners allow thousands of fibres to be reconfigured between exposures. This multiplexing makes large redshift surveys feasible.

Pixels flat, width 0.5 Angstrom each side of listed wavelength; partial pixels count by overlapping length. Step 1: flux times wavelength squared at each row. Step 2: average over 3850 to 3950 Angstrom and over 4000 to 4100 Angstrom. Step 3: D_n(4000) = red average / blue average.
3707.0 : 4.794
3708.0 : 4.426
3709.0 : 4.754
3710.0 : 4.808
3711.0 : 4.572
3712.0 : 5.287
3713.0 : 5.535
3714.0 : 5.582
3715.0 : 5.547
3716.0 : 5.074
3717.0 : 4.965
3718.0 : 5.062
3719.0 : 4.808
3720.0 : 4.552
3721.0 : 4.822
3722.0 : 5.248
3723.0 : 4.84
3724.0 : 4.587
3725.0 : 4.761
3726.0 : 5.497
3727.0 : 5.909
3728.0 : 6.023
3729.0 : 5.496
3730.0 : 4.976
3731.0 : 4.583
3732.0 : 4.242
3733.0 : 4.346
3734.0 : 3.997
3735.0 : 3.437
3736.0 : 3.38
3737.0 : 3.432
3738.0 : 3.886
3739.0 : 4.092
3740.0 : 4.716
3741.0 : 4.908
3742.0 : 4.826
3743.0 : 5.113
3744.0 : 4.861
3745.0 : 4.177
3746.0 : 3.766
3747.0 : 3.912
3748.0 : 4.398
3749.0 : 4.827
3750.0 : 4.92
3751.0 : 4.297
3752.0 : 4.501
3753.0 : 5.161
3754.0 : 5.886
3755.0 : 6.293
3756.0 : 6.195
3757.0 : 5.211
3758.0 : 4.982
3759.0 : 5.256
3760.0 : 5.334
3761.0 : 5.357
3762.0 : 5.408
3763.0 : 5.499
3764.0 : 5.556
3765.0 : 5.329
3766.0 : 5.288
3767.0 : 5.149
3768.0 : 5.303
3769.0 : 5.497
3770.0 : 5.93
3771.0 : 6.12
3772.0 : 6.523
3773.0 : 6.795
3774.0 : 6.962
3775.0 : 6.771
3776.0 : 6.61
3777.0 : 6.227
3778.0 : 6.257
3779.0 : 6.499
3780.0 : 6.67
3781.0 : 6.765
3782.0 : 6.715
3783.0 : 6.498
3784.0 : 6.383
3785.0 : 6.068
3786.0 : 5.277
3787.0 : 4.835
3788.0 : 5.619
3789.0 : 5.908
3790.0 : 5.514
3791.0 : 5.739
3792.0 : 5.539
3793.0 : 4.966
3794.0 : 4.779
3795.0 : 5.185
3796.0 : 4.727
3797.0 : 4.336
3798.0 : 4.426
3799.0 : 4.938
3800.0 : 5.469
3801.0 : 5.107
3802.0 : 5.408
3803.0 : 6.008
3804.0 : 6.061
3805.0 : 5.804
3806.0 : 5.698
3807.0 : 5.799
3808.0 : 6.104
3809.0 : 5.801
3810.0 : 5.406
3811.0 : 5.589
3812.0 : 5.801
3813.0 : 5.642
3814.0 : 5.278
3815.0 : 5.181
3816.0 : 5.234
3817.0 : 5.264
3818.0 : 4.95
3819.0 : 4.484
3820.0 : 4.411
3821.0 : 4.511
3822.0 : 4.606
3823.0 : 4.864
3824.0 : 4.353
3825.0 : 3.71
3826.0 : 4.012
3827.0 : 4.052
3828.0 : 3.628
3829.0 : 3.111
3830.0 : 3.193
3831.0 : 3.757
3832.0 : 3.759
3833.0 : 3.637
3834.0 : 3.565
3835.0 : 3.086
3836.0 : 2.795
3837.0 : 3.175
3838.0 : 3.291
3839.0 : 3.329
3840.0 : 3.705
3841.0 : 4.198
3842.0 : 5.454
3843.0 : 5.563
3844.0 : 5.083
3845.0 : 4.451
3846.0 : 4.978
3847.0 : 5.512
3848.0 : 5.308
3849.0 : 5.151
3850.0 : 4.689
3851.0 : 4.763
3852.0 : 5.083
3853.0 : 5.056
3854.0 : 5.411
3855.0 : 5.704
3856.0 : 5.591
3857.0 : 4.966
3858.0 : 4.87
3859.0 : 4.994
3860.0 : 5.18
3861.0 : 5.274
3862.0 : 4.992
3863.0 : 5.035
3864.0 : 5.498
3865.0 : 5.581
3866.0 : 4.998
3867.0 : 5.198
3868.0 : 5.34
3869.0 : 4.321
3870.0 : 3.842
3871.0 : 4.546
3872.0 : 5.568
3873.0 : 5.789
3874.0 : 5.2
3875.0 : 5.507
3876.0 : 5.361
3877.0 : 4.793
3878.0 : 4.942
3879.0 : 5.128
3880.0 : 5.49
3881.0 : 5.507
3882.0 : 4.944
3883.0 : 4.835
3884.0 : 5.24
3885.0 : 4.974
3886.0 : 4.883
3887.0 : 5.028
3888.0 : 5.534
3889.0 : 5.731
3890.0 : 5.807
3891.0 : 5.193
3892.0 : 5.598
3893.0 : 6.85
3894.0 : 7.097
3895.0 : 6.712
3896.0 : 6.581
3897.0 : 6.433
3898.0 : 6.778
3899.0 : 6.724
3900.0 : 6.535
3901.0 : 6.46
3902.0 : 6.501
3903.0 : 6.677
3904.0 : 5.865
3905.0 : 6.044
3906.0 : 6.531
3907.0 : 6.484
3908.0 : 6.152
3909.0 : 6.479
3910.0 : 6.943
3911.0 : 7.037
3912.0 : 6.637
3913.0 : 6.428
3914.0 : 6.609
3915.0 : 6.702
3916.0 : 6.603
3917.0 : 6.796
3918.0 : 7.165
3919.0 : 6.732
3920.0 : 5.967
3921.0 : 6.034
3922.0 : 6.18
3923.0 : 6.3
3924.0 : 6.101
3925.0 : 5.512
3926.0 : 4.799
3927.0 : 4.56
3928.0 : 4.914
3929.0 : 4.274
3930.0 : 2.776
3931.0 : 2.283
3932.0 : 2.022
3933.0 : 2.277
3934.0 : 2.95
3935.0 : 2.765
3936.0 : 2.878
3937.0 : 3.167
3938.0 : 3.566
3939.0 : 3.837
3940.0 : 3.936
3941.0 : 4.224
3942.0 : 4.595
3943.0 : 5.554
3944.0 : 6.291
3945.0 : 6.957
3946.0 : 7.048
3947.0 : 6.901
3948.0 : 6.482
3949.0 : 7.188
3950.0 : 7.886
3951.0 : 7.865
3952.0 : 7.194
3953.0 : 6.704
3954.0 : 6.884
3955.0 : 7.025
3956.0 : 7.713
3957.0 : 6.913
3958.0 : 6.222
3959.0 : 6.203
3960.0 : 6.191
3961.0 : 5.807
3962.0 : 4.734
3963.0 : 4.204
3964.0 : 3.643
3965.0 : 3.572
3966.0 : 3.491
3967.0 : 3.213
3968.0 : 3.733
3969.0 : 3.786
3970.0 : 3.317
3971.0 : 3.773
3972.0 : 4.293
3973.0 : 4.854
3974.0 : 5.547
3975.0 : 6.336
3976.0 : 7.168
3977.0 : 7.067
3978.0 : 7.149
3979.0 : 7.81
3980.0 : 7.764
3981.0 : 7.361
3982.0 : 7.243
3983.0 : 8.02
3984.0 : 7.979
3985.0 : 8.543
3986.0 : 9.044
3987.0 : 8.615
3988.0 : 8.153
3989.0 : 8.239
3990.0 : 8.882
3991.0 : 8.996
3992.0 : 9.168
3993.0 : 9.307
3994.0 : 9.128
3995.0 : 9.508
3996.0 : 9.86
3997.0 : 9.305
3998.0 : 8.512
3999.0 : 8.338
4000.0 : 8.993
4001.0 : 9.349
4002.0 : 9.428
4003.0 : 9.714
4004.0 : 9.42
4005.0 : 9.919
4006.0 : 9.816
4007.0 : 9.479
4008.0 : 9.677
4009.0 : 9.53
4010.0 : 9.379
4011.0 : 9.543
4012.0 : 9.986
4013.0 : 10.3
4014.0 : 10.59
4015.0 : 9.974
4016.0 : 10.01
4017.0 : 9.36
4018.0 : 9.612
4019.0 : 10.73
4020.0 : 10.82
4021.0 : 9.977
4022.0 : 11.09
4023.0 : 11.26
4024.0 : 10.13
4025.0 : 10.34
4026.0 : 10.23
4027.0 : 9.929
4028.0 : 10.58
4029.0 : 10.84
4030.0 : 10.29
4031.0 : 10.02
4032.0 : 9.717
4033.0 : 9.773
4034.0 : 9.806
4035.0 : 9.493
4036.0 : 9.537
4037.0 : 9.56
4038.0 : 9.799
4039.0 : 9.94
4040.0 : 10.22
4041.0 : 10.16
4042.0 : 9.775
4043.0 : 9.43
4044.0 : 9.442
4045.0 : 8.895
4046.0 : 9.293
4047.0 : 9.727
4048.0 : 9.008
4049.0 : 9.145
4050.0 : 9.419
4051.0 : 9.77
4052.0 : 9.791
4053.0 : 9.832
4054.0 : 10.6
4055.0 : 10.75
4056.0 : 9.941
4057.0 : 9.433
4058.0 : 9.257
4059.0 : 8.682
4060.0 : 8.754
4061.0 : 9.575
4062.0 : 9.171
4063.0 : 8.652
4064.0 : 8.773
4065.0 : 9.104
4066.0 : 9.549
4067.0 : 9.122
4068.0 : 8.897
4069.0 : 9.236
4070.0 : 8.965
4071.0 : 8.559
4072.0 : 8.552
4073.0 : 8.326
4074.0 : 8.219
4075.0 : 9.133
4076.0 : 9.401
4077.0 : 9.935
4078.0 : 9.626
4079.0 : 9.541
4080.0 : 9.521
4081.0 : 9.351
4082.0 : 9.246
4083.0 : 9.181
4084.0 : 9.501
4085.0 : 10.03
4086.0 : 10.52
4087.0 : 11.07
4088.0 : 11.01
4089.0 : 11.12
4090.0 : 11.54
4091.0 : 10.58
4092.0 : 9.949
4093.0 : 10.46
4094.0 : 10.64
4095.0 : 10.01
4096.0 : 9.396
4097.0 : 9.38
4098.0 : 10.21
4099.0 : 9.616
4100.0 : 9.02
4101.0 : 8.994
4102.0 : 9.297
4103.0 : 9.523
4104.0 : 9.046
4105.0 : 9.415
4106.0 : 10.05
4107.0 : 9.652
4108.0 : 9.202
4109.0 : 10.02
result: 1.93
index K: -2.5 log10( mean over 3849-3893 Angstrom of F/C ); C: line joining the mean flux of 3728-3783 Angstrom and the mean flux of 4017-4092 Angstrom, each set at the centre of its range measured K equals 0.32 mag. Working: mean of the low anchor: 5.25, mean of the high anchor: 9.73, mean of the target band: 5.18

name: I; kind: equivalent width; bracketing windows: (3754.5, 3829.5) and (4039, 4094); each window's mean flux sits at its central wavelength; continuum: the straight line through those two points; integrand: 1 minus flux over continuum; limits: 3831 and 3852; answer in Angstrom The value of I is 6.5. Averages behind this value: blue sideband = 5.45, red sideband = 9.58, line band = 4.28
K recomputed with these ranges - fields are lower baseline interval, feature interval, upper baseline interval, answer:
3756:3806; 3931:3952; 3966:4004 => 0.40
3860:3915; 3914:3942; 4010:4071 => 0.40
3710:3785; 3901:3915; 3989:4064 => 0.20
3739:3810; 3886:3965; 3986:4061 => 0.36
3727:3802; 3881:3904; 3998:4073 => 0.23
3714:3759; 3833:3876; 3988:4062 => 0.38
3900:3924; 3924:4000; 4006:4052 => 0.31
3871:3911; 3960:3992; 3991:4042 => 0.35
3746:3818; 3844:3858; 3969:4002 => 0.22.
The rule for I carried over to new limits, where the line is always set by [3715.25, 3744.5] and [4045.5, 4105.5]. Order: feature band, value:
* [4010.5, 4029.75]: -3.28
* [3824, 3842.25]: 7.49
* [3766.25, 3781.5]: -2.64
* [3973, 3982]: 1.40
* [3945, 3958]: 1.18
